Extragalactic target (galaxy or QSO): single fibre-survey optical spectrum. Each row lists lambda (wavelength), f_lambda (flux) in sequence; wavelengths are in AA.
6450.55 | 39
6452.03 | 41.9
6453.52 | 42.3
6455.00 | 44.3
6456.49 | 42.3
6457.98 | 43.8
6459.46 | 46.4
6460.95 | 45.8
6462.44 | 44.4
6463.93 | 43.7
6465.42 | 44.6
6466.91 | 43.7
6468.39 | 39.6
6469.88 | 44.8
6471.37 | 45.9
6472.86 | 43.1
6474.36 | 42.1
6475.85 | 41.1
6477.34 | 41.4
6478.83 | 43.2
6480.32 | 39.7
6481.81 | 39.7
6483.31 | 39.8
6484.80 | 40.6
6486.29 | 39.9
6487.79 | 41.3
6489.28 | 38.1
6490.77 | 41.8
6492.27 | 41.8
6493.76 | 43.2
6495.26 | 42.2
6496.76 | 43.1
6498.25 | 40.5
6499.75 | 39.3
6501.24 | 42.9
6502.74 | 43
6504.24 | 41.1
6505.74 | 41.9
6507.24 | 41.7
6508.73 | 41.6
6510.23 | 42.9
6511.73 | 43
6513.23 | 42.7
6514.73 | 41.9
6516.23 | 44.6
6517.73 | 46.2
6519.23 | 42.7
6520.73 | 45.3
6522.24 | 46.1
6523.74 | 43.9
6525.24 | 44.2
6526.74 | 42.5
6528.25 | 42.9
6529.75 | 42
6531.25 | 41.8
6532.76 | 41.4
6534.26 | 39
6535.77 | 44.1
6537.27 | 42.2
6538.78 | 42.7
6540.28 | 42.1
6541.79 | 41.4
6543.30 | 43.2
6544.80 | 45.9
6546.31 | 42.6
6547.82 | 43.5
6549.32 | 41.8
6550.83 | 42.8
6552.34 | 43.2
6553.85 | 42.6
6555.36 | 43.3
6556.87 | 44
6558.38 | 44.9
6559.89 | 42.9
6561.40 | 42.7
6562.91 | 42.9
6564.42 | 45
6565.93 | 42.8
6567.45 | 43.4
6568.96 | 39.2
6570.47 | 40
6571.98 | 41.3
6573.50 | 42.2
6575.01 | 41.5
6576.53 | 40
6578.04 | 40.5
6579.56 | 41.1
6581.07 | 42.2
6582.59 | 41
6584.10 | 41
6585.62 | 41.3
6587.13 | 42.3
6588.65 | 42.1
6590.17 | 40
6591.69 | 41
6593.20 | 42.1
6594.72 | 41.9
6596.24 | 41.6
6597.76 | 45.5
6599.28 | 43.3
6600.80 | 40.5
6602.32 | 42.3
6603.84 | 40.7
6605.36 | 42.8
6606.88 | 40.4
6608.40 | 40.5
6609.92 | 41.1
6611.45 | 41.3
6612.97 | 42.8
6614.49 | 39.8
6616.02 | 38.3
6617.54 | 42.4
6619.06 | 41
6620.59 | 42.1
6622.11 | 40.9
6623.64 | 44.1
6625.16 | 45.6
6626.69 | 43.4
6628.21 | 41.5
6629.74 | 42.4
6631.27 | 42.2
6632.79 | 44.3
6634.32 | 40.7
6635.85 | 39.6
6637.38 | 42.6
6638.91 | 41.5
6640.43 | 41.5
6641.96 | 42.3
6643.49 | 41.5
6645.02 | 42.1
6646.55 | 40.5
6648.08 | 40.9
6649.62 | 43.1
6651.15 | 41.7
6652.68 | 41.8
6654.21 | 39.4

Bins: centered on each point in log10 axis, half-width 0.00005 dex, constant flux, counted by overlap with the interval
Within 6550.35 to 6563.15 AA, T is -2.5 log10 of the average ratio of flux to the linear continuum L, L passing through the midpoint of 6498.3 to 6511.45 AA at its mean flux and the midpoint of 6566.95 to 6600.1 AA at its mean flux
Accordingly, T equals -0.04 mag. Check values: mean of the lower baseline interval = 41.8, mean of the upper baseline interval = 41.6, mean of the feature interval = 43.3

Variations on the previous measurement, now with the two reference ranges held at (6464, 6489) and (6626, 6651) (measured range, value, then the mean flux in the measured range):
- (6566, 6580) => 0.021 mag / 41.1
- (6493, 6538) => -0.020 mag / 42.7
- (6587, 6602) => -0.004 mag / 42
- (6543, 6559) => -0.040 mag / 43.4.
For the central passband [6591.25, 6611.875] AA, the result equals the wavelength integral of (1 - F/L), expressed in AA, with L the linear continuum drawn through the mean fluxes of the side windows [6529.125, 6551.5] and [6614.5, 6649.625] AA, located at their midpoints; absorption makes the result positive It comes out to 0.12 AA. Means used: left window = 42.4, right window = 41.9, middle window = 41.8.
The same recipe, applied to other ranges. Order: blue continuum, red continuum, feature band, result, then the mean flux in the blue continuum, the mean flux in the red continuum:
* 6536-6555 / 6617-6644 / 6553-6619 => 1.2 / 42.9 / 42.2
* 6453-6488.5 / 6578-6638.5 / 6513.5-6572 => -1.1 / 42.6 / 41.8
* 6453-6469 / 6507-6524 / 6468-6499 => 1.5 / 43.8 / 43.6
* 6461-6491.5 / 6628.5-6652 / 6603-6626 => 0.1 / 42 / 41.8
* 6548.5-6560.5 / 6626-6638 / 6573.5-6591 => 0.6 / 43.2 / 42.1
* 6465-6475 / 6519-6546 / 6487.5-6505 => 0.7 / 43.4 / 43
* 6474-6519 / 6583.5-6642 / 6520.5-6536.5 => -0.4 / 41.8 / 41.8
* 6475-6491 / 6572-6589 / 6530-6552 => -0.8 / 40.6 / 41.4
